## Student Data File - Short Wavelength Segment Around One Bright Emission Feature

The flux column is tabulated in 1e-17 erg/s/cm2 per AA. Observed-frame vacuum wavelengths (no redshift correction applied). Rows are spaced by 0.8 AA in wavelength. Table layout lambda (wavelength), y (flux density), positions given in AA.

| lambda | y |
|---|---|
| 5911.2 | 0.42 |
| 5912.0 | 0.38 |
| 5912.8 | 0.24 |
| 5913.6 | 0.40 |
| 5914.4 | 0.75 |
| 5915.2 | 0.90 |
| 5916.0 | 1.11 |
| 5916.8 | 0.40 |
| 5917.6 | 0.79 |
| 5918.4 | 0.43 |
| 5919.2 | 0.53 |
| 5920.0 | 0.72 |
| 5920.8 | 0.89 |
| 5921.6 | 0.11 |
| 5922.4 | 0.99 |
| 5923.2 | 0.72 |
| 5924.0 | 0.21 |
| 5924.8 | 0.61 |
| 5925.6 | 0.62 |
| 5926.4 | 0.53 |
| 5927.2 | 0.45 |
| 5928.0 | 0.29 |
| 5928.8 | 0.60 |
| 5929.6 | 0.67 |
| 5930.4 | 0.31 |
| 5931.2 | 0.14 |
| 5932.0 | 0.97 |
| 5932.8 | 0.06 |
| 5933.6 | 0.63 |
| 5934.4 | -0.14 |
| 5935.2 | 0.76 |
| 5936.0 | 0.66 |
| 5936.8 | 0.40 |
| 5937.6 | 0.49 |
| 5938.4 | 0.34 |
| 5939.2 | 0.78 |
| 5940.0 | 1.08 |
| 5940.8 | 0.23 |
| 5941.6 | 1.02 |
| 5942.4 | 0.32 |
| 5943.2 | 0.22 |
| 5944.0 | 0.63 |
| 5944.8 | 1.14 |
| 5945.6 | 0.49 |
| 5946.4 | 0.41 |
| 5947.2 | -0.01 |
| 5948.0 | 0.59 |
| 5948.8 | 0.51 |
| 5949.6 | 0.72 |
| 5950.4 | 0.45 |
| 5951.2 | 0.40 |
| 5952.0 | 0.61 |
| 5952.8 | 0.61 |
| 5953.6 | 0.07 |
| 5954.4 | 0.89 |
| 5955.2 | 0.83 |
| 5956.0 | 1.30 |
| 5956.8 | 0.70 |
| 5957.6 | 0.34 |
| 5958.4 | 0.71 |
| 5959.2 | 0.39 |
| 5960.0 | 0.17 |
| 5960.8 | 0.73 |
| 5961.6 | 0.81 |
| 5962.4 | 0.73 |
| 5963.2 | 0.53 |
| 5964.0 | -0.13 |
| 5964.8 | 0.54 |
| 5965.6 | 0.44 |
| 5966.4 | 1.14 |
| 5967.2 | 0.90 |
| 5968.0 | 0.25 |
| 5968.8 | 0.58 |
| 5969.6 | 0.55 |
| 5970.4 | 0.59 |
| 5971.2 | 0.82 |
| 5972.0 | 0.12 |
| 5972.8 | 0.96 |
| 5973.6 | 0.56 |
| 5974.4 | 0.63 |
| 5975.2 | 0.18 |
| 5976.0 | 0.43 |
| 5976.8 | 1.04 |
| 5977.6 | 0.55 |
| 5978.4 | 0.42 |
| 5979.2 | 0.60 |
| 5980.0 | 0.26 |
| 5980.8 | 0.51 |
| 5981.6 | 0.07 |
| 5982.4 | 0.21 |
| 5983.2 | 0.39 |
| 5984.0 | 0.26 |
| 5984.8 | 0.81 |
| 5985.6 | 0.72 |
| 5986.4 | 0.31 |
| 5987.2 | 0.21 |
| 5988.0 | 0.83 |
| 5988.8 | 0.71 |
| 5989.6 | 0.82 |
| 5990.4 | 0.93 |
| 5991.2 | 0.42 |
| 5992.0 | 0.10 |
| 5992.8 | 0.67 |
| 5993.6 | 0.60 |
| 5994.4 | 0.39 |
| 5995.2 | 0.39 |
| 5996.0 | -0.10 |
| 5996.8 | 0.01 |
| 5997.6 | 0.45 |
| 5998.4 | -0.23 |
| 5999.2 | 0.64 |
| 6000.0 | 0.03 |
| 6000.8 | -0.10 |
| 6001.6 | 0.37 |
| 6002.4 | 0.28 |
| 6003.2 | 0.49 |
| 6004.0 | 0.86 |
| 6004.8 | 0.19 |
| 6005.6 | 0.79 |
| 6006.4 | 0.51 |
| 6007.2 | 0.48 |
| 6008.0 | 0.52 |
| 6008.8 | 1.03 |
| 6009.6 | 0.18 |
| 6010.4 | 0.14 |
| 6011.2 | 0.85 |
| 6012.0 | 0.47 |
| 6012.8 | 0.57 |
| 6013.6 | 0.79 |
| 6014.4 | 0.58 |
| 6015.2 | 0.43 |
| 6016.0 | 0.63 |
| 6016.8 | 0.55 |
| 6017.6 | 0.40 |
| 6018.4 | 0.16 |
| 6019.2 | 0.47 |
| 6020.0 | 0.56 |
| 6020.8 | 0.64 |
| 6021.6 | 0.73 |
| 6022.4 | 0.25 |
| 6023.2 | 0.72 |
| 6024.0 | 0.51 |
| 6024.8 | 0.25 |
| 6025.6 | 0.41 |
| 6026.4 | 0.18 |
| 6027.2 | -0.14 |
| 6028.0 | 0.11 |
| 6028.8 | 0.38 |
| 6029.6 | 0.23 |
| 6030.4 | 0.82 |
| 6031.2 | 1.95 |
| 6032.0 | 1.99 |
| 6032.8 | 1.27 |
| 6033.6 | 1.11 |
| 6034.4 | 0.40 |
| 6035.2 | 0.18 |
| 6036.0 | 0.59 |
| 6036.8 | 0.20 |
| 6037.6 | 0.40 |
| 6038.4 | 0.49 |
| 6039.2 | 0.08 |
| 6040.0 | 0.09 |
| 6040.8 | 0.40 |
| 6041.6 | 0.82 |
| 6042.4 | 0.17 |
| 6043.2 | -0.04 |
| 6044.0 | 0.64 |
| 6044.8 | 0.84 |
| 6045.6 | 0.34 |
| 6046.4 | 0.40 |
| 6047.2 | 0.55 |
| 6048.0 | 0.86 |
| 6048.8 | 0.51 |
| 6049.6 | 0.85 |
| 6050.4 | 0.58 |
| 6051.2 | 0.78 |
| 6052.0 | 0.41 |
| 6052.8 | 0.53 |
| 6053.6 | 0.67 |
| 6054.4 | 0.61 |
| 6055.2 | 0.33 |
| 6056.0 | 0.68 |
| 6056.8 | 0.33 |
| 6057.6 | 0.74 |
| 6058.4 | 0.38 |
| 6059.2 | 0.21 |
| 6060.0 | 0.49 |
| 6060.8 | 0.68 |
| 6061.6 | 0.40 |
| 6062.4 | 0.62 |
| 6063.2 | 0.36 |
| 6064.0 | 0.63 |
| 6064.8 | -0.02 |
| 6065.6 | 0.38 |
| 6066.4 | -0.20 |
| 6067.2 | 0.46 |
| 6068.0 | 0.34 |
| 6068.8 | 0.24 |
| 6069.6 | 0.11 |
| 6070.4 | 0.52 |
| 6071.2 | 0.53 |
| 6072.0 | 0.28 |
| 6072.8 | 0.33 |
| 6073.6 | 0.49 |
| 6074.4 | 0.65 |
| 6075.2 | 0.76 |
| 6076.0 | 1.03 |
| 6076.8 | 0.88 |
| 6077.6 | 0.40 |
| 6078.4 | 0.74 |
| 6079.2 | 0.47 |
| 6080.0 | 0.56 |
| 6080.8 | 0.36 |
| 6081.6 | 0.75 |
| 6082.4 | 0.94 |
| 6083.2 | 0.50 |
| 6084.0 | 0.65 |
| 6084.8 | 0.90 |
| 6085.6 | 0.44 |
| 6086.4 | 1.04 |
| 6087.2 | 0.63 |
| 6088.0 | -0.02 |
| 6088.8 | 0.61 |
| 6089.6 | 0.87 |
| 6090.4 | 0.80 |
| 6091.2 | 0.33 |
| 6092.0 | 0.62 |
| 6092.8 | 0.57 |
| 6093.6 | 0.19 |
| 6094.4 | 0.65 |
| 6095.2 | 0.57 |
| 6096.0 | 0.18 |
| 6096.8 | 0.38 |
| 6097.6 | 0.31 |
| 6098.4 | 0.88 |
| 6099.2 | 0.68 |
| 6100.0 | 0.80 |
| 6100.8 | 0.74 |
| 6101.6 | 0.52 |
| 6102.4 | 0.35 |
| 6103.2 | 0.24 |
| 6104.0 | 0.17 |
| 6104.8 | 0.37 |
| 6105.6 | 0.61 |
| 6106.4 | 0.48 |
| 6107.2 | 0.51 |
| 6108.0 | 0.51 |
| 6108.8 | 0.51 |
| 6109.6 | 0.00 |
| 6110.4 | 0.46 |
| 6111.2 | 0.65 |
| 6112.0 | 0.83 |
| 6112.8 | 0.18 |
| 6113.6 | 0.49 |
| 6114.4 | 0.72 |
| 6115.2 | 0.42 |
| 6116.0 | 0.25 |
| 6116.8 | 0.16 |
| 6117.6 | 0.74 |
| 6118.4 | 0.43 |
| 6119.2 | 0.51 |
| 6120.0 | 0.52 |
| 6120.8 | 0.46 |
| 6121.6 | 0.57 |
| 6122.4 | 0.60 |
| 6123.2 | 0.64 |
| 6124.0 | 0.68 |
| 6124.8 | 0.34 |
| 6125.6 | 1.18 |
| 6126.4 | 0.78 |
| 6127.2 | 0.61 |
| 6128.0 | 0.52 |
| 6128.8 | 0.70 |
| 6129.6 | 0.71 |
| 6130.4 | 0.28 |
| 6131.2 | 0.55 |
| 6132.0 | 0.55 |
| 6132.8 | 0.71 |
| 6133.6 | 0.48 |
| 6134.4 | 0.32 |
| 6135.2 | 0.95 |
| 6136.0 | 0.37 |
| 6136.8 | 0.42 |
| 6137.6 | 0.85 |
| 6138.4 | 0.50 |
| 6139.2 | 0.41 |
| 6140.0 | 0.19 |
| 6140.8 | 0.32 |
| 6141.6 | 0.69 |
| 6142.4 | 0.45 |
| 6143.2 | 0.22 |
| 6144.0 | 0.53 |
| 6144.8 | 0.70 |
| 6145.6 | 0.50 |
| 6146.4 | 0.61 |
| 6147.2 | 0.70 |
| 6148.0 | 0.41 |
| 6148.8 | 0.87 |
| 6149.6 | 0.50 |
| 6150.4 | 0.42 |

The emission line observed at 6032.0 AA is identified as H-beta 4861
